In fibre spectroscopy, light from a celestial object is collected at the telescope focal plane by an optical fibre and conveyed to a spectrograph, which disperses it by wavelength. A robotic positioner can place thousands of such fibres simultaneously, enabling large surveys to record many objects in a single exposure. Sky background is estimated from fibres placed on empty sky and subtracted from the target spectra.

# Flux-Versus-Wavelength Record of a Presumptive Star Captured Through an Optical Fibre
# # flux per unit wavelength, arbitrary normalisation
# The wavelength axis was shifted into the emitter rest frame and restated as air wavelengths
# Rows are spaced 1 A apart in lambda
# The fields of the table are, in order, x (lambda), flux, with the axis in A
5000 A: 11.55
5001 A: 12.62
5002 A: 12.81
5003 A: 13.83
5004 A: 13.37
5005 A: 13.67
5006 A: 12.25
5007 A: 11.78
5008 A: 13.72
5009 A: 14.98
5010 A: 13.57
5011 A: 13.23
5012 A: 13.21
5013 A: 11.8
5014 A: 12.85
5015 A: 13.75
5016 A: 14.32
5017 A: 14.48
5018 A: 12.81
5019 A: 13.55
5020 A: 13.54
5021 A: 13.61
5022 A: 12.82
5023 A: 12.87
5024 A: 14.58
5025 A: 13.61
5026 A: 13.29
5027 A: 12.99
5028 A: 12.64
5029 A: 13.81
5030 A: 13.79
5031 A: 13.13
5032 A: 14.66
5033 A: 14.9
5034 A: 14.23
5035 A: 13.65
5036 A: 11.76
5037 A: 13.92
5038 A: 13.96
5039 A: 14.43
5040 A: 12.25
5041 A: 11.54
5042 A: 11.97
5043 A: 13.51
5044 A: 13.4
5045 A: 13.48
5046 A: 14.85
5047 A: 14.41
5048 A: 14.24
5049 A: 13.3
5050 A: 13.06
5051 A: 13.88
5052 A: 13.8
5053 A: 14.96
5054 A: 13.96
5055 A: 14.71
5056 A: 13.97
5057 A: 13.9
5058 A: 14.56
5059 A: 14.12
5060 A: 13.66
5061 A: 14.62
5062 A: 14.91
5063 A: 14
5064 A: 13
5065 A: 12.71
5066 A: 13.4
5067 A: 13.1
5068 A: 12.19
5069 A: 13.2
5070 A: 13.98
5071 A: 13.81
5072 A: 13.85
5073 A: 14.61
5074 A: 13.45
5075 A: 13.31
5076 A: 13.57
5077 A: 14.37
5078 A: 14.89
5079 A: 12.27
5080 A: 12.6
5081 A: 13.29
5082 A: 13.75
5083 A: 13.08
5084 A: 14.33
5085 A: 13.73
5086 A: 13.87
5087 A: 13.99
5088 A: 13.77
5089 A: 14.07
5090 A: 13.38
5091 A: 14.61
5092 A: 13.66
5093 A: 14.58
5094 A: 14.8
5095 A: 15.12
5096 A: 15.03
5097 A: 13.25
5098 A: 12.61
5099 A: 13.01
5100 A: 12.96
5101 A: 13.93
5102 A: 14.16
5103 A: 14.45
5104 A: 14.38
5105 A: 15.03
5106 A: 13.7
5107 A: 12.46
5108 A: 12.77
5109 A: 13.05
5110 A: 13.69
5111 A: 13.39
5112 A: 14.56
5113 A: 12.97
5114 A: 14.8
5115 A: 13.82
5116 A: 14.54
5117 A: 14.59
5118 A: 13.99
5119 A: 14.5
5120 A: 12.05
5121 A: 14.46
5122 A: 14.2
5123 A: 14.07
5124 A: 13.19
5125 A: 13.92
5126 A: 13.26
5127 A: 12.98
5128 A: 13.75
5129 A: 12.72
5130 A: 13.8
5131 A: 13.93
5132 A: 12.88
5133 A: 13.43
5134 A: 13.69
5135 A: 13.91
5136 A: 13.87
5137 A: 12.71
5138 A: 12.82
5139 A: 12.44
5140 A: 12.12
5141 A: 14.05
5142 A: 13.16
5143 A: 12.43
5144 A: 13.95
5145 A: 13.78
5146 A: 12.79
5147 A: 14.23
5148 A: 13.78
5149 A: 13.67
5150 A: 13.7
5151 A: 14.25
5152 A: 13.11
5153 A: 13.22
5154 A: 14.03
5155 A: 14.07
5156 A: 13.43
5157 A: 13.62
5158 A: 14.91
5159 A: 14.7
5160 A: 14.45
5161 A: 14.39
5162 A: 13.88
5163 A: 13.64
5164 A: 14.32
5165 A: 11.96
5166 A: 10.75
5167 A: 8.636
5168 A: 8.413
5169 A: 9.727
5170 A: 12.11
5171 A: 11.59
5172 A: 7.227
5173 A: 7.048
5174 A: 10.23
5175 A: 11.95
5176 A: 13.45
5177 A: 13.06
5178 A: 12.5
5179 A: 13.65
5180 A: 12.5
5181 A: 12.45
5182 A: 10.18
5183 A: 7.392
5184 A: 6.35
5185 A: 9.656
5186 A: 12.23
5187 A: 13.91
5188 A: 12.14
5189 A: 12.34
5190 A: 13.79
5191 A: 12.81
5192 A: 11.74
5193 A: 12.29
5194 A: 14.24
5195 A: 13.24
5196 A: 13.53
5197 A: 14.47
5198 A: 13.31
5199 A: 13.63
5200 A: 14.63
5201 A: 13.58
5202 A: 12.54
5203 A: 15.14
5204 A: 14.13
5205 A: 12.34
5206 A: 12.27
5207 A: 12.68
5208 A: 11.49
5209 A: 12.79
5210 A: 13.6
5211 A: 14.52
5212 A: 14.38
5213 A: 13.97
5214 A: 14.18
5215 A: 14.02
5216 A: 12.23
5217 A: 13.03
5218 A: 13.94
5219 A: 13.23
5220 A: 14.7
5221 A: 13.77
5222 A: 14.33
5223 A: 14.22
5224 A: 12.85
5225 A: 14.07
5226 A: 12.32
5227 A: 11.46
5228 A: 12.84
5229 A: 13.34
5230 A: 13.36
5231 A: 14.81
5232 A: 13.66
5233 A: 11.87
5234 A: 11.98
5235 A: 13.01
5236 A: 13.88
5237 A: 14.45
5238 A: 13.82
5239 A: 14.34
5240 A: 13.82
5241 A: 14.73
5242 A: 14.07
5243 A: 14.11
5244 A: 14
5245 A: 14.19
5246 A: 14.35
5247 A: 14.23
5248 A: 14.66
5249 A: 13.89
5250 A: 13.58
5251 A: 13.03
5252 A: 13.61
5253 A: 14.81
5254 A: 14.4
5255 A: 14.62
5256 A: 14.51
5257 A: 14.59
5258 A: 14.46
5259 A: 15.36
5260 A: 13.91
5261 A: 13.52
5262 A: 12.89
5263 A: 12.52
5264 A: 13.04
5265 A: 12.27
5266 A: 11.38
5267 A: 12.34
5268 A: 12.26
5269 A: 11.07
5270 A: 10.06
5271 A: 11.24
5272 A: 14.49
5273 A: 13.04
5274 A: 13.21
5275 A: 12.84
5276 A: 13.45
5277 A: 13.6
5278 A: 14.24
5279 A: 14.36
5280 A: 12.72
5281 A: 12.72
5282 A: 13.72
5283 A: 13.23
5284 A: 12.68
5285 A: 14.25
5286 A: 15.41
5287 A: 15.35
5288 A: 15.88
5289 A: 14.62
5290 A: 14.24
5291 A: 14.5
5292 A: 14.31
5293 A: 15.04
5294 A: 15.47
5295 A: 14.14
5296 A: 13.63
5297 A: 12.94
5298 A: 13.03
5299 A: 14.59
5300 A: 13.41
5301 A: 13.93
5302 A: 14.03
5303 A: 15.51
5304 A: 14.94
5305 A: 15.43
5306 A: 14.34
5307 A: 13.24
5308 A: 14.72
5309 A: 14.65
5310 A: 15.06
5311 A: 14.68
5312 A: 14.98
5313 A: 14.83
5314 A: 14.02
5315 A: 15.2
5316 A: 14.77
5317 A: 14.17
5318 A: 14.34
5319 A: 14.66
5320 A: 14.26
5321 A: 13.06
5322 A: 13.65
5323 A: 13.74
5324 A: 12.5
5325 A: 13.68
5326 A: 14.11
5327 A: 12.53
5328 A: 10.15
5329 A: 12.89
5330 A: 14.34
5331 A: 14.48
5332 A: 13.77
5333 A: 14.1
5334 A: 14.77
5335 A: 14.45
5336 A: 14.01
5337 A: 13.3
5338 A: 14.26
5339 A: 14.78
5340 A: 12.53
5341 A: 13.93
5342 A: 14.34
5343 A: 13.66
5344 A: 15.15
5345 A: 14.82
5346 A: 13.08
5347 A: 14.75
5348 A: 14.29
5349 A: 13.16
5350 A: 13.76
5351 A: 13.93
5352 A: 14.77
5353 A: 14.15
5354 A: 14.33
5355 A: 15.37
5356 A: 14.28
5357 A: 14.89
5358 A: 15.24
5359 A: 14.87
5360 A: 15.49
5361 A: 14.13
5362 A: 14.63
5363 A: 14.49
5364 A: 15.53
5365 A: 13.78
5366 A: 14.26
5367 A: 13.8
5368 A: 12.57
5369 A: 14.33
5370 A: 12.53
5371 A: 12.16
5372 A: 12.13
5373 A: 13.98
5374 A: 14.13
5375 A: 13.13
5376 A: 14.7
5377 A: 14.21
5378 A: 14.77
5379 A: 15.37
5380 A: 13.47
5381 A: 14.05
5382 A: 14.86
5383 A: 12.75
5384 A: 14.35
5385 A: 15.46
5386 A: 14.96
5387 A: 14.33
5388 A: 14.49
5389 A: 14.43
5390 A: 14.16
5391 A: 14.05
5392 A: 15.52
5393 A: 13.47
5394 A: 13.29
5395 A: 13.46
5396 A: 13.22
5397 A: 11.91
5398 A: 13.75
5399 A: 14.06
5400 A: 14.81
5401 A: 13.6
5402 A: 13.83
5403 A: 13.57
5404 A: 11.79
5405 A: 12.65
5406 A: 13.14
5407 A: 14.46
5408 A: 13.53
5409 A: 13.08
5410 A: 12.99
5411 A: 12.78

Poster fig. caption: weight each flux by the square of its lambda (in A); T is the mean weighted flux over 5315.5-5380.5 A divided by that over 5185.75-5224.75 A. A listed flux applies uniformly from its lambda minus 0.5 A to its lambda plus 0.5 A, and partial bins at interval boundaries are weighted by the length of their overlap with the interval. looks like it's 1.10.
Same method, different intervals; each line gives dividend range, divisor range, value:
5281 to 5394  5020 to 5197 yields 1.17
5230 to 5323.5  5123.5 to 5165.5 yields 1.08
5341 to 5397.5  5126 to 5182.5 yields 1.20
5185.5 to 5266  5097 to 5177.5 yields 1.07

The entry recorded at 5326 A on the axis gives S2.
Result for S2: 14.11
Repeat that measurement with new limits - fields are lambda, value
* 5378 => 14.77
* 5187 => 13.91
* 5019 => 13.55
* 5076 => 13.57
